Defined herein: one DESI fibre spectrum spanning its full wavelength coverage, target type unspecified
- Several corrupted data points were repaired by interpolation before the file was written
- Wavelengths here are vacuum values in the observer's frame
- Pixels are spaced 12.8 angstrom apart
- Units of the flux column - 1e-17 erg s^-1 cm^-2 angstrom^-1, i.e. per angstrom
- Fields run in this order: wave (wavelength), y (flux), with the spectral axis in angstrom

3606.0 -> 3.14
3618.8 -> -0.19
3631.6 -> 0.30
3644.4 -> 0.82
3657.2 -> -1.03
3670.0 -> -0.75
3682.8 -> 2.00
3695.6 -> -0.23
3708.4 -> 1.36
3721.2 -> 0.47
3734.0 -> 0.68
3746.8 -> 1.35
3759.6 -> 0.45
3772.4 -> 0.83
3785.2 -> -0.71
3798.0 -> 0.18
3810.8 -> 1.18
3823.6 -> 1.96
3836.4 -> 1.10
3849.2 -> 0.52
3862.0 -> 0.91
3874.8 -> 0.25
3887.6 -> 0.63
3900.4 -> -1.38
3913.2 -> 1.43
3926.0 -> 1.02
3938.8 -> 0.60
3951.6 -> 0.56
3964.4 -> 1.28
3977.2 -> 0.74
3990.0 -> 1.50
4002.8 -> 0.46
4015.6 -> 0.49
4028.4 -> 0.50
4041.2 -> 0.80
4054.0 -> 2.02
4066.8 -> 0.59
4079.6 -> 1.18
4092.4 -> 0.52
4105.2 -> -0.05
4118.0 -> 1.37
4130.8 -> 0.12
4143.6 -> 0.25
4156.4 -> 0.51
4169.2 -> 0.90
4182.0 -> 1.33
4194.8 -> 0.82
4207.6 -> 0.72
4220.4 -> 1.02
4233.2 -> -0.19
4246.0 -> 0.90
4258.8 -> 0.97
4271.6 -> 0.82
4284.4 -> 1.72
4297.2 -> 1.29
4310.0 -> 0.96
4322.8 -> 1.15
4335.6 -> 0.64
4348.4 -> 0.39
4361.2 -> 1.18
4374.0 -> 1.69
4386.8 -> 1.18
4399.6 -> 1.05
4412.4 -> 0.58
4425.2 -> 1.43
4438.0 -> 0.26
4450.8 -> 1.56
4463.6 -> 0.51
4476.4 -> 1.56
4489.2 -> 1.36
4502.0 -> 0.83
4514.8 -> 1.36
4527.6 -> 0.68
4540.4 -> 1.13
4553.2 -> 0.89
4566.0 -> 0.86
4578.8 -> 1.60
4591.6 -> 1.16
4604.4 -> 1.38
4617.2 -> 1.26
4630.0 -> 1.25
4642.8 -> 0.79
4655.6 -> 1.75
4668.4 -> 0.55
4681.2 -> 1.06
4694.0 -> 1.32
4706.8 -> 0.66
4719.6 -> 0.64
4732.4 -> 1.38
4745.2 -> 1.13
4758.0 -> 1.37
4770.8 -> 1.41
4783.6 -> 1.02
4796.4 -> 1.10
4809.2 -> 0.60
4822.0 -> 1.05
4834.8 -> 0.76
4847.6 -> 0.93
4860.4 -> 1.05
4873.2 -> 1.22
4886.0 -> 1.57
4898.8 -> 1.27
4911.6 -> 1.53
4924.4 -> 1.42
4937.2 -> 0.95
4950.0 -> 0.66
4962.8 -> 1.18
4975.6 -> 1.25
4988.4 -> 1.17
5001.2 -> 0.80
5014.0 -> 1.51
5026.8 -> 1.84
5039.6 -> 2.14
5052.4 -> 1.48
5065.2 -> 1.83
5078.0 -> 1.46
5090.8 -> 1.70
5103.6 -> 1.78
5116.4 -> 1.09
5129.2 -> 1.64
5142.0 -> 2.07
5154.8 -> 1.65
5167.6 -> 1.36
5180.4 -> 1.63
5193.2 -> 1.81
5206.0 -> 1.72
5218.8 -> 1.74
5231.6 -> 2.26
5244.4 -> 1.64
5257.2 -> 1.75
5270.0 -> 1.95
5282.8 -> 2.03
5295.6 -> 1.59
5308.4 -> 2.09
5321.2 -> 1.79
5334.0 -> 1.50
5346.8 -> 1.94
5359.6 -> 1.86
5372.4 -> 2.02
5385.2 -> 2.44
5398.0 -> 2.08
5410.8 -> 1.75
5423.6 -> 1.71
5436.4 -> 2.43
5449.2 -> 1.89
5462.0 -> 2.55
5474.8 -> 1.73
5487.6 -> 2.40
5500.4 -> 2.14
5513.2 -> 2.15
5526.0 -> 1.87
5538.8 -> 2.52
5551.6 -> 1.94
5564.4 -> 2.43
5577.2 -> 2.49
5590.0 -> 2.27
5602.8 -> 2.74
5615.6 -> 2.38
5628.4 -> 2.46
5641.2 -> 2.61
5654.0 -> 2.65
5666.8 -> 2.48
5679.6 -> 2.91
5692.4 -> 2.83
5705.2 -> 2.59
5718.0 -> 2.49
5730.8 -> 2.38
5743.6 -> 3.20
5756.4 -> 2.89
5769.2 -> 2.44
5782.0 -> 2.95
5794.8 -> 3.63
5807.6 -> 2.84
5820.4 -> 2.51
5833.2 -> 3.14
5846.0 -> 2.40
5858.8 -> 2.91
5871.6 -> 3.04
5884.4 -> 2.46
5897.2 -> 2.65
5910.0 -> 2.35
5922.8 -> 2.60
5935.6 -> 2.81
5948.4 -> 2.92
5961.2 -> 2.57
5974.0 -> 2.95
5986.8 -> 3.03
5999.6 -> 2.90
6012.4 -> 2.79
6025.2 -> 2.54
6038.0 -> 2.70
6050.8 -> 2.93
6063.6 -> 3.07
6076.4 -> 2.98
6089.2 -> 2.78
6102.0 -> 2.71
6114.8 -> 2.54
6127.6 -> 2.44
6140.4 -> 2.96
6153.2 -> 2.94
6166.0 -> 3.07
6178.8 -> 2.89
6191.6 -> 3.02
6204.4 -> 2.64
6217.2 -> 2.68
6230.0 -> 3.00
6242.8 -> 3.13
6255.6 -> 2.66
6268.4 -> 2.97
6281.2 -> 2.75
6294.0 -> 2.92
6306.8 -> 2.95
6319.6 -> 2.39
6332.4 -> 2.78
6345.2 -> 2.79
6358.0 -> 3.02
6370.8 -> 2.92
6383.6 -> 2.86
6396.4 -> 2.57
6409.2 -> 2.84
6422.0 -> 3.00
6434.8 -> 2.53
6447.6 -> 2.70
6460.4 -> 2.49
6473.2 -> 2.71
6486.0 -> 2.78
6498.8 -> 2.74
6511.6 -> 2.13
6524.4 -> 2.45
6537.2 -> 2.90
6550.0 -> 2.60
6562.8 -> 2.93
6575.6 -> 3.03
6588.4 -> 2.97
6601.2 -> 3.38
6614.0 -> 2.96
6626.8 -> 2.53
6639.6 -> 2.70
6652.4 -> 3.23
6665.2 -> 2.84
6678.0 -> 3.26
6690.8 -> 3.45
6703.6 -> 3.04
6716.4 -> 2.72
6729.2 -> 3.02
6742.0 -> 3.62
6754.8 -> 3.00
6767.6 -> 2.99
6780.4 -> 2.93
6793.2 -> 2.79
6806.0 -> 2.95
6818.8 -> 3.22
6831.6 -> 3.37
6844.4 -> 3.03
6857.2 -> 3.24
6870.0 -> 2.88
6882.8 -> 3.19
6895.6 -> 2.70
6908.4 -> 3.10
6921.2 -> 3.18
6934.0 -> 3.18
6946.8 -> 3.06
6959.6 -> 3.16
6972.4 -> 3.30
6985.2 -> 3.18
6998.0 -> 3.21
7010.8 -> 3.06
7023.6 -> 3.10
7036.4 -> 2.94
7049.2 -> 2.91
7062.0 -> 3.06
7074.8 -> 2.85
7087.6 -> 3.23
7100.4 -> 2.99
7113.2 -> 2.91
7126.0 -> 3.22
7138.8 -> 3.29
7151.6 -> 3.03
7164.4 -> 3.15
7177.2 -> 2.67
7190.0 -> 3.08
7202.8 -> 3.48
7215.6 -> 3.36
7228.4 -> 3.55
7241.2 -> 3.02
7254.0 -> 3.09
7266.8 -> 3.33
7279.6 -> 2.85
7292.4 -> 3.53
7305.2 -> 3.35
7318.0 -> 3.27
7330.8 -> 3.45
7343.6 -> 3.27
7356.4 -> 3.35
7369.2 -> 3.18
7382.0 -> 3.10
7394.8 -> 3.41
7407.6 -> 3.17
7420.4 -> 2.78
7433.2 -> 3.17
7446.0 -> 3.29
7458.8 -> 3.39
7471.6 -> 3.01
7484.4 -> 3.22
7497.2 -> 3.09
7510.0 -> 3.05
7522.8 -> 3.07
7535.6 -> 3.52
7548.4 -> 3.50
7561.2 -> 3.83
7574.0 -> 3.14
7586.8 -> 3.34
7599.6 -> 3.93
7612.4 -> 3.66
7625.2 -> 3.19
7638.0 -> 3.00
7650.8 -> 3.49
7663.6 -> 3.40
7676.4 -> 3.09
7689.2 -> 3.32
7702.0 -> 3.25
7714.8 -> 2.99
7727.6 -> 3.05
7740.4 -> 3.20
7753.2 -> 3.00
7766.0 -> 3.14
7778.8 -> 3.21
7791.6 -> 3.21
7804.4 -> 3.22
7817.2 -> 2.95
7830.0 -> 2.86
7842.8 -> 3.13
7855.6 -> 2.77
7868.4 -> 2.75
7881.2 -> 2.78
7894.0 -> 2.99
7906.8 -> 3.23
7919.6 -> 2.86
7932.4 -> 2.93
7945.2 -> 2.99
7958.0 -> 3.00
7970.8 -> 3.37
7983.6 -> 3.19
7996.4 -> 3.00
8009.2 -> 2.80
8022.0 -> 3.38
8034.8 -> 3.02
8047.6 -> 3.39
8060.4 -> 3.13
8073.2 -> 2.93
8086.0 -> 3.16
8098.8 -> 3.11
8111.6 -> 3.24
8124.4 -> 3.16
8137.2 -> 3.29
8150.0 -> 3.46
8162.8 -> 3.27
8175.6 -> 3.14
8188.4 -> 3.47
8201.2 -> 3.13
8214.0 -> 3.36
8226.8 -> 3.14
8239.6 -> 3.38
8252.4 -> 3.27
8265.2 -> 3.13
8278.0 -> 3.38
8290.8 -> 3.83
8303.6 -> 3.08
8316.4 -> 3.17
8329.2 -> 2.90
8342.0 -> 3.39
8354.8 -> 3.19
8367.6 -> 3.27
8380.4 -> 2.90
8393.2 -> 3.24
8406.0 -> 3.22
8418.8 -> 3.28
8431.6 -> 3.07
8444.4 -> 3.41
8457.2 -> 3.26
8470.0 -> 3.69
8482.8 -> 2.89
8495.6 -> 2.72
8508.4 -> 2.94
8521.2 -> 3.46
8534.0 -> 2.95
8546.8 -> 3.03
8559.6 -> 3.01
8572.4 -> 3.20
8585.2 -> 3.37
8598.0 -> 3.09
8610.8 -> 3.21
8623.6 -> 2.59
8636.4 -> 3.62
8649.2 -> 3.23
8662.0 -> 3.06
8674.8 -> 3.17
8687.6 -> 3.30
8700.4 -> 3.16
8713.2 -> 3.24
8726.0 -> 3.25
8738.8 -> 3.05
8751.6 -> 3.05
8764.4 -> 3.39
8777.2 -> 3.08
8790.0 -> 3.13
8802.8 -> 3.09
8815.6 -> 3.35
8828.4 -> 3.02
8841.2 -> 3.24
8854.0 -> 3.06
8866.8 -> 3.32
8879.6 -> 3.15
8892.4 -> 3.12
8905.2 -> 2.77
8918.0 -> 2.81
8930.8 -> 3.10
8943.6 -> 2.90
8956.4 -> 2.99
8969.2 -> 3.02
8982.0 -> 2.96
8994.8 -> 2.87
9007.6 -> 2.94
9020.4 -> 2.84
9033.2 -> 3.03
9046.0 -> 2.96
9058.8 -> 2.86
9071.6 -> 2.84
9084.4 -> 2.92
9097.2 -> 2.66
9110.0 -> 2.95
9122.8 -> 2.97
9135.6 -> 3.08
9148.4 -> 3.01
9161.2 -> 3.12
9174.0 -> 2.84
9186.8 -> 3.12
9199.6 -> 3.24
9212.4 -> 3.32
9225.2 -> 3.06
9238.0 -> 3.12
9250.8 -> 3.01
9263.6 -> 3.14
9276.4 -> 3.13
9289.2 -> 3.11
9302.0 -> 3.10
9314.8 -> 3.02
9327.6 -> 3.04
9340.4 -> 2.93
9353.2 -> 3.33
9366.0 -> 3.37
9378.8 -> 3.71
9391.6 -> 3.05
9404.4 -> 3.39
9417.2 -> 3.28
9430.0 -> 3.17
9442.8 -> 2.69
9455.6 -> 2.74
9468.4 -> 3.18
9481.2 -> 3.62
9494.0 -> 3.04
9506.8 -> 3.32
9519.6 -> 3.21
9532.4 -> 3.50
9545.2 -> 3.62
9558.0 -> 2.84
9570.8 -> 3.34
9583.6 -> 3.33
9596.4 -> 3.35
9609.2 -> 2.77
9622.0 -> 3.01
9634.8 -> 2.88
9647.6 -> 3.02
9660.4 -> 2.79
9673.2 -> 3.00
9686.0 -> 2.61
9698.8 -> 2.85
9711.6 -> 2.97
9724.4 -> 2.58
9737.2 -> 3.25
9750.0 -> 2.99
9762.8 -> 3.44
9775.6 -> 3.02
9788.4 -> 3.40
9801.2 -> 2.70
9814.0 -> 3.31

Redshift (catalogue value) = 0.259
